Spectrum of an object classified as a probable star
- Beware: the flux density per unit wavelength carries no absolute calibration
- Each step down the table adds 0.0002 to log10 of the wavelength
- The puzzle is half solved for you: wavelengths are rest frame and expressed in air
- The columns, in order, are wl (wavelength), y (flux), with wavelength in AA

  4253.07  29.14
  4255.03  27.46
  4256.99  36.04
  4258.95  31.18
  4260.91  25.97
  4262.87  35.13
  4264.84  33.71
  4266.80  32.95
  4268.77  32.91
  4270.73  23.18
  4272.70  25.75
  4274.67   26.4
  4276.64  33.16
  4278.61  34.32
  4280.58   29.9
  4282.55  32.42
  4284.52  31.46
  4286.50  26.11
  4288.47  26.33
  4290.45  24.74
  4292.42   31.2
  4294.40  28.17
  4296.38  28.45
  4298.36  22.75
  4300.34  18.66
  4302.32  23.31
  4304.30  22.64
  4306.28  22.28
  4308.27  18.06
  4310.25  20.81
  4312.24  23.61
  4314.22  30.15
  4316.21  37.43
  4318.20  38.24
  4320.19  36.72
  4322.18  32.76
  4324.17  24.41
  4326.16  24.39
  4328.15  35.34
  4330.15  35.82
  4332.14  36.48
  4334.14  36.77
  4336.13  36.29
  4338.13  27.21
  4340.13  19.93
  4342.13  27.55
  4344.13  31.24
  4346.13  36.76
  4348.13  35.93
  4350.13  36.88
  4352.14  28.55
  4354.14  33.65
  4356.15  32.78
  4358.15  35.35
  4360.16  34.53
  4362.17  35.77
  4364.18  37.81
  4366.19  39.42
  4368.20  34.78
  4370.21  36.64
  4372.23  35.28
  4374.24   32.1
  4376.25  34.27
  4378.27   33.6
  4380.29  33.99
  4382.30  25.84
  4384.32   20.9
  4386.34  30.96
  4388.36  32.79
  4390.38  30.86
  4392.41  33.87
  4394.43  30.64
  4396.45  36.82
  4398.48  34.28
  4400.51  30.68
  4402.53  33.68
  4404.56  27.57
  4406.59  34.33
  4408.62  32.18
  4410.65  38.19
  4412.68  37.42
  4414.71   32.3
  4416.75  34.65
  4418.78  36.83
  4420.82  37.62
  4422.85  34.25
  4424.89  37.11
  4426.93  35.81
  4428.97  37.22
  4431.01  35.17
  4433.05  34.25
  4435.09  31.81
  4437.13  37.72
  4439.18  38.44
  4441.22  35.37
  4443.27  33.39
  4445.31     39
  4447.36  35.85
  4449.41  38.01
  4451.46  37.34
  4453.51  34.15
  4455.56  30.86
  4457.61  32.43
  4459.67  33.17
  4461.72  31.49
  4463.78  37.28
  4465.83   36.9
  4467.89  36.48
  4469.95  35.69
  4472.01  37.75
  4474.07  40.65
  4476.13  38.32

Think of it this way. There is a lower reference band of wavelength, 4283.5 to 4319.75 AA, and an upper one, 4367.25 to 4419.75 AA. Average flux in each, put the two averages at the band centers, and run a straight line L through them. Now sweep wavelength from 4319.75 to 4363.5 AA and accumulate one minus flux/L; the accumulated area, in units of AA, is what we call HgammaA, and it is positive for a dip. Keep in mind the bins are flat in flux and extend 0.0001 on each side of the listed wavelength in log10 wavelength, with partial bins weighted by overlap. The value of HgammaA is -4.77 AA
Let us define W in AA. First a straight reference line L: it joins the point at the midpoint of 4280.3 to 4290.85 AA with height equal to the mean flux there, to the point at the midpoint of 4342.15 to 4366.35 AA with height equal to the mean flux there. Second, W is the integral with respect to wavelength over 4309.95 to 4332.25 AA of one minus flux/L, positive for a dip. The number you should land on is 0.1 AA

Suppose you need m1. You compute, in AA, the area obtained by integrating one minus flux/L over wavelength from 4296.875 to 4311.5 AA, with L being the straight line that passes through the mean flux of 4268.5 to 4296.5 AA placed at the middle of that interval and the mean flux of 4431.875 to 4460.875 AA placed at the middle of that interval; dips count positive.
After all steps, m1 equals 4.0 AA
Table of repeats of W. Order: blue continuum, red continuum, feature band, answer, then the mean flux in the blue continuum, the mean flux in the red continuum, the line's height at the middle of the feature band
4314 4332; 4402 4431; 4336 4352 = 1.18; 33.1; 35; 33.5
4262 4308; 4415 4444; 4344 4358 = -1.12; 27.9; 35.6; 31.4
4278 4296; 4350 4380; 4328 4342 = 0.21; 29.3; 34.7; 32.6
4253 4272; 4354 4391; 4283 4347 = 6.65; 30.8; 33.2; 31.9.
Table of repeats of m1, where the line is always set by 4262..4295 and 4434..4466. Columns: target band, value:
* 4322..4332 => 0.2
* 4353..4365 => -0.9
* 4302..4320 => 2.4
